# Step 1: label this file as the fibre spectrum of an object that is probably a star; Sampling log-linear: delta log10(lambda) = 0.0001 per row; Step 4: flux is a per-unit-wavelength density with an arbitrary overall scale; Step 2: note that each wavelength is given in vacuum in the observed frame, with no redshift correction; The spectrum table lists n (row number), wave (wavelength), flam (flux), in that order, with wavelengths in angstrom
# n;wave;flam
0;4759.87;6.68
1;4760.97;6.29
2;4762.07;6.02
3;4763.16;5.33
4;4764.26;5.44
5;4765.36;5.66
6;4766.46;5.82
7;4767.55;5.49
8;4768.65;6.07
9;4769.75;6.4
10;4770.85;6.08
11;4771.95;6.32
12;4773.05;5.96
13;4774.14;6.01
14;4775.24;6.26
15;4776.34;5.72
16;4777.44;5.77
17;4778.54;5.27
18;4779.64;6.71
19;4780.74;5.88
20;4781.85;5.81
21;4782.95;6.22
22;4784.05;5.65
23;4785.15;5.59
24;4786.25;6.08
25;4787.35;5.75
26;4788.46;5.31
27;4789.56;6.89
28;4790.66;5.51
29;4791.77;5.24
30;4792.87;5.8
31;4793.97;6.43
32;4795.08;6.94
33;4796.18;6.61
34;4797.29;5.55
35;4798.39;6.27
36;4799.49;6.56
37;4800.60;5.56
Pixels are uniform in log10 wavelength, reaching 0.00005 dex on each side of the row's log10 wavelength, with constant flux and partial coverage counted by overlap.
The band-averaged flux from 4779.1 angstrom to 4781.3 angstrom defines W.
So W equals 6.27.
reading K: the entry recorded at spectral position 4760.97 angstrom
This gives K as 6.29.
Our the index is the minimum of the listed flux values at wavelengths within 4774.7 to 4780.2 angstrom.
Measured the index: 5.27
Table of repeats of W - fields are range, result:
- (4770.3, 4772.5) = 6.19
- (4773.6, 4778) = 5.94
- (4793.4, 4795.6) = 6.67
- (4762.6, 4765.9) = 5.48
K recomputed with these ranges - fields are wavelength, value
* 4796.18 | 6.61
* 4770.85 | 6.08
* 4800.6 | 5.56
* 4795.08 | 6.94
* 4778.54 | 5.27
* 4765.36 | 5.66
